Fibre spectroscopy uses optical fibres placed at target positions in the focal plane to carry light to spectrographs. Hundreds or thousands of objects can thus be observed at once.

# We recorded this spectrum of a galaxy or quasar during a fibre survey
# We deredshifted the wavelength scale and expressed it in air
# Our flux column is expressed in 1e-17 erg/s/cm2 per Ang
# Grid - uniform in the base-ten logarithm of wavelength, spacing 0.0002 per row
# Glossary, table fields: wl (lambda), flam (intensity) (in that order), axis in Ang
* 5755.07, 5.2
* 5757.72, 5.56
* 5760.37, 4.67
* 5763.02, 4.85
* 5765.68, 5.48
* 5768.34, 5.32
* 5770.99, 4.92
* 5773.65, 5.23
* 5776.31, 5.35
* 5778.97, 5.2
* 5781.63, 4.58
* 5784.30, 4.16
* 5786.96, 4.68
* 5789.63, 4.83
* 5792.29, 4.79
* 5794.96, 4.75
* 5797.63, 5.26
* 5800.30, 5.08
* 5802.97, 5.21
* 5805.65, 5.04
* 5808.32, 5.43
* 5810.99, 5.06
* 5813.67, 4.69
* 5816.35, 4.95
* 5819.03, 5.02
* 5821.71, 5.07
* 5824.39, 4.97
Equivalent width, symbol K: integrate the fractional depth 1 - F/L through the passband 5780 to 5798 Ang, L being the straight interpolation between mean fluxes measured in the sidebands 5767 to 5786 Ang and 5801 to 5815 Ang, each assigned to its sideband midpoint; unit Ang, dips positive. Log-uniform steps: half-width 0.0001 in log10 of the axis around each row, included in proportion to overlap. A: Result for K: 1.1 Ang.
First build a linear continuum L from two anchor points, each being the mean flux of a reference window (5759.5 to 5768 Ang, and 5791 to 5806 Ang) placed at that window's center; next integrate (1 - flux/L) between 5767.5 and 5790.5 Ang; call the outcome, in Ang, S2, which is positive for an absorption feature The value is 0.6 Ang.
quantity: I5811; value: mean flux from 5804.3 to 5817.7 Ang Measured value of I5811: 5.03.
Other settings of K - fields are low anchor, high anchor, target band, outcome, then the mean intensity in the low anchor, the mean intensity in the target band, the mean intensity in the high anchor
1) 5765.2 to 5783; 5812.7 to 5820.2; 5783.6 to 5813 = 0.3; 5.14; 4.95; 4.89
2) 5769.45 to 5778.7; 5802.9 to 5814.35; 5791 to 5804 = 0.3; 5.18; 5.01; 5.09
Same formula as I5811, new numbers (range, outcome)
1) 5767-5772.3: 5.12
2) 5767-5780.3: 5.21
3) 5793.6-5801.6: 5.03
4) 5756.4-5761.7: 5.12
